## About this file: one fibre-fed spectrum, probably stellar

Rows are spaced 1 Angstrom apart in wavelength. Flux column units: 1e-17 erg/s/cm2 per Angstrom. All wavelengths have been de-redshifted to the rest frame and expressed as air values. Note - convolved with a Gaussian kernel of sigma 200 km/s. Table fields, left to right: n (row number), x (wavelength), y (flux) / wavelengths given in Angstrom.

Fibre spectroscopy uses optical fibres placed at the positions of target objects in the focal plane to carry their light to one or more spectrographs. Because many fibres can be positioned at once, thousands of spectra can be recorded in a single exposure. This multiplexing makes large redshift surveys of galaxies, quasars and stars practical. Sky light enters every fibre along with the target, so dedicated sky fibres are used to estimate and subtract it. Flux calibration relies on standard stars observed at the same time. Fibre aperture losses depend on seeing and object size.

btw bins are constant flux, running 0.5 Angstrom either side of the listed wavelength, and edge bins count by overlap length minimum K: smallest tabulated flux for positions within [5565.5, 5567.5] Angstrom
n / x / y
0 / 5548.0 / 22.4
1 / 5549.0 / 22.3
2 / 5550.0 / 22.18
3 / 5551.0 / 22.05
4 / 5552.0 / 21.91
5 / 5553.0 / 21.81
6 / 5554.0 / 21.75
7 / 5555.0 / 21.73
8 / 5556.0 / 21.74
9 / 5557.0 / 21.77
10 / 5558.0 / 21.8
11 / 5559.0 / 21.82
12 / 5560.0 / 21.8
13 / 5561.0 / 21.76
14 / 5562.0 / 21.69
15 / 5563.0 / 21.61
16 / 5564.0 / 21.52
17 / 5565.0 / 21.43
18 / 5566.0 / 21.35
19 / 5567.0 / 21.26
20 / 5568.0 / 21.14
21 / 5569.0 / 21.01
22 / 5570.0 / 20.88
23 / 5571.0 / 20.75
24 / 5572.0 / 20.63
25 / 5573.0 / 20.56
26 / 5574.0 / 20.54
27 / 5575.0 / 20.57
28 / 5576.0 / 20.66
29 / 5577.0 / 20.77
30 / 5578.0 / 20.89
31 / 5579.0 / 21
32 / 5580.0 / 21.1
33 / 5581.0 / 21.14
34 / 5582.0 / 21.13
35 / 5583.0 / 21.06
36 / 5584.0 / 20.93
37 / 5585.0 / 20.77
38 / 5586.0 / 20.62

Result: 21.26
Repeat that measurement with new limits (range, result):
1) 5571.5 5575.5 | 20.54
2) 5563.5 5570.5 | 20.88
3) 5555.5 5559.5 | 21.74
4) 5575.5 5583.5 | 20.66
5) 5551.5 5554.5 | 21.75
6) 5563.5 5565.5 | 21.43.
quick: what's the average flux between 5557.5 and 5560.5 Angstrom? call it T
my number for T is 21.8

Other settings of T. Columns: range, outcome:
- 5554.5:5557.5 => 21.7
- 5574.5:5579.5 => 20.8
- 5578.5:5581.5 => 21.1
